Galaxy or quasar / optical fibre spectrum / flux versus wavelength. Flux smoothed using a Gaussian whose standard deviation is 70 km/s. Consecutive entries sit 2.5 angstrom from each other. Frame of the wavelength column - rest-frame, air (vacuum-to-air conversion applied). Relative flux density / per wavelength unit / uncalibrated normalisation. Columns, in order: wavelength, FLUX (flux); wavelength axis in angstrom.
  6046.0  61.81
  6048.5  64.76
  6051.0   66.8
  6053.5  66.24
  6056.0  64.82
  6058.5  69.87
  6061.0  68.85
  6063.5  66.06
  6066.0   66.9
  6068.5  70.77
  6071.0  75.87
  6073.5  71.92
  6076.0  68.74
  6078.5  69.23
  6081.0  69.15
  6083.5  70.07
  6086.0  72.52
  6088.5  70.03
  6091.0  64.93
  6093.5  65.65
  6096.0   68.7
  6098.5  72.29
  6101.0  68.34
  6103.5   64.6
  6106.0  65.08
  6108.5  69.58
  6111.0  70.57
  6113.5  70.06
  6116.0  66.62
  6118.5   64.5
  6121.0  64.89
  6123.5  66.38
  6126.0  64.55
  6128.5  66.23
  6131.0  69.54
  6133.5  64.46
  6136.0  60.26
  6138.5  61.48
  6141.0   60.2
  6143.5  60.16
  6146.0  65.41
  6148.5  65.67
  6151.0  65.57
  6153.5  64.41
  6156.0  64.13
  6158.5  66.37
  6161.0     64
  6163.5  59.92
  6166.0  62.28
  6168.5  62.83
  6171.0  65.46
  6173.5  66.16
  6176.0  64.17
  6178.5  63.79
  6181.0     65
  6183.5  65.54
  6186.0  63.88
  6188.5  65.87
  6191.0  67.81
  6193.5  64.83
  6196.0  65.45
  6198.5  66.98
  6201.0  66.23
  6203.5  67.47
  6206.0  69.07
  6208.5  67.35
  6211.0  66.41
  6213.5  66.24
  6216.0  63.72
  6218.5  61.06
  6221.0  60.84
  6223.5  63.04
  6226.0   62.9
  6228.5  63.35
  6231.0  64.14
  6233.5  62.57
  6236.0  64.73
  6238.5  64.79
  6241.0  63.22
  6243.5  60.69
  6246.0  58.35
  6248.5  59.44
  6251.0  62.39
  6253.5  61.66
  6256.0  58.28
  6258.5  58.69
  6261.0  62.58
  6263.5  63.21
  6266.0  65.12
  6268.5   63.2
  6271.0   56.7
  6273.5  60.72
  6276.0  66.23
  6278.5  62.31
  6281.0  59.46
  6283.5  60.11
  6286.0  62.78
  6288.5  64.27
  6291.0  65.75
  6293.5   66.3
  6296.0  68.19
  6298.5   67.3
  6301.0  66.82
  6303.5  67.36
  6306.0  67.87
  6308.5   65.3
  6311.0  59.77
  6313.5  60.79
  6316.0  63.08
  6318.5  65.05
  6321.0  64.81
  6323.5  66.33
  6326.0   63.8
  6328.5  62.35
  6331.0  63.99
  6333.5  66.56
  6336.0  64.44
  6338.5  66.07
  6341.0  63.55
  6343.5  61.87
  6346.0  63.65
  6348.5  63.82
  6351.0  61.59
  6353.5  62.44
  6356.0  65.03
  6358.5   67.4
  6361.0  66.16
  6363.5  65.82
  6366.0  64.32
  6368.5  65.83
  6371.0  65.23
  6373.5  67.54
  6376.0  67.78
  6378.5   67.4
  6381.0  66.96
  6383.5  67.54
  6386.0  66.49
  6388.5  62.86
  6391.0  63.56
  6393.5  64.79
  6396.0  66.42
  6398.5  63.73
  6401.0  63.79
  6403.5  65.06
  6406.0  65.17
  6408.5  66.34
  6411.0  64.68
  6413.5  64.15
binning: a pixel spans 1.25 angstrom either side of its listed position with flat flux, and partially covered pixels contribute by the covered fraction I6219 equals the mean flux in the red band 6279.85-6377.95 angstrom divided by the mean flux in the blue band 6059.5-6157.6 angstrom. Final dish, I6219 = 0.96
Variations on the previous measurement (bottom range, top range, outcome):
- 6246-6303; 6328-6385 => 1.04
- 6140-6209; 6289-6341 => 1.00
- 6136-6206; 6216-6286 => 0.96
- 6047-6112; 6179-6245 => 0.94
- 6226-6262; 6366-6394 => 1.07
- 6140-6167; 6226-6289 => 0.98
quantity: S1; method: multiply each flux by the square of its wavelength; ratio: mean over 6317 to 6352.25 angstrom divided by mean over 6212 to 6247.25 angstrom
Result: 1.1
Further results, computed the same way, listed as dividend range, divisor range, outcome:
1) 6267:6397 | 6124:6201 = 1.06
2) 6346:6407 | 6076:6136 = 1.05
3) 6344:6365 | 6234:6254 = 1.08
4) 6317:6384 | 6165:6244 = 1.05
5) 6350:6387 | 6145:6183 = 1.09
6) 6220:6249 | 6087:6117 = 0.96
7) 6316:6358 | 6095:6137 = 1.03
